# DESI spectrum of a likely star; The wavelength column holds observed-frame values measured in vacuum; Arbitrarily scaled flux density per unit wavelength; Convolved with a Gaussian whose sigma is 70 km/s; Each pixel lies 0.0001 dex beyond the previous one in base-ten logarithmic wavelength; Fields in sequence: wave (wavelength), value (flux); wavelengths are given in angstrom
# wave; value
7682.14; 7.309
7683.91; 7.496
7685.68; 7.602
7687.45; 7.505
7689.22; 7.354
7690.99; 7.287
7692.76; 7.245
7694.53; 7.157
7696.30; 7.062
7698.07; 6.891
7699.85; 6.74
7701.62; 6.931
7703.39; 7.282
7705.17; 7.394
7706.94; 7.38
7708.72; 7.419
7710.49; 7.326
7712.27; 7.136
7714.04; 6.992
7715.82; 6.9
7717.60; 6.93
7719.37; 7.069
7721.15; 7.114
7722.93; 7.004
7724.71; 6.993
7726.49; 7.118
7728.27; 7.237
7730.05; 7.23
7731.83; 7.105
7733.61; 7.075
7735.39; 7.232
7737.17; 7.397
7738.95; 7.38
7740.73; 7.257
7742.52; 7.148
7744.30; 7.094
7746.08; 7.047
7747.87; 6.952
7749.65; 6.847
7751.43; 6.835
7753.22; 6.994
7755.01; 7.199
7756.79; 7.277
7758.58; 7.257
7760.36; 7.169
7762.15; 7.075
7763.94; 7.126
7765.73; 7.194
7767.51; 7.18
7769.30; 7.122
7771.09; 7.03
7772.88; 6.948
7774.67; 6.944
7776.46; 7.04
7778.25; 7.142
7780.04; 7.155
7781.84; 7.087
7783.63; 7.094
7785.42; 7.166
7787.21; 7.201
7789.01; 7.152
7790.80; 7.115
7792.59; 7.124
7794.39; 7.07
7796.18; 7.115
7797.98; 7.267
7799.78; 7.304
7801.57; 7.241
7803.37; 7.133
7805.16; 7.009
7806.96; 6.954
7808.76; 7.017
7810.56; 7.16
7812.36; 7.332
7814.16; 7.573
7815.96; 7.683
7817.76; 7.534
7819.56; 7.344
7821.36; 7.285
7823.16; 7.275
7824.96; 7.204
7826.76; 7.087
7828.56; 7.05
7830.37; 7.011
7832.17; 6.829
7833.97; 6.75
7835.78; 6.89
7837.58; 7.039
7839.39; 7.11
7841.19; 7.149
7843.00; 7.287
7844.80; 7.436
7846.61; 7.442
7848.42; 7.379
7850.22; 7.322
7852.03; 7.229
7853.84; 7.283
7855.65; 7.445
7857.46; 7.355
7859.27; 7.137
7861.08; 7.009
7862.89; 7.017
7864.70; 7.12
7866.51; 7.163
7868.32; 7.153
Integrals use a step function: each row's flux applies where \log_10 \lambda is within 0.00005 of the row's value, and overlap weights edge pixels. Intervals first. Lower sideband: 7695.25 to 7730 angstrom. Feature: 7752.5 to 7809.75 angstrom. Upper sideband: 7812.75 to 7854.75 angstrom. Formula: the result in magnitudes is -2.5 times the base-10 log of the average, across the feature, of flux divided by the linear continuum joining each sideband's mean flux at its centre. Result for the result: 0.01 mag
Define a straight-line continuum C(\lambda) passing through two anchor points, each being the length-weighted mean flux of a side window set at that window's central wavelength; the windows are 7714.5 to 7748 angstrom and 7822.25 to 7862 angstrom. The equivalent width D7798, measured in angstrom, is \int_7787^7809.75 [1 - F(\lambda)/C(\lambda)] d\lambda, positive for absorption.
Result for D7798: 0.1 angstrom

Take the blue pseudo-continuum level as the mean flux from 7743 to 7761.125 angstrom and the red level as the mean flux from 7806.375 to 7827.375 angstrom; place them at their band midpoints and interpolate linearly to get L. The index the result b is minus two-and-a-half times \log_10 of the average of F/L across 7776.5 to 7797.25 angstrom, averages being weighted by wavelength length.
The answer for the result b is 0.01 mag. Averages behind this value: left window 7.07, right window 7.29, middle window 7.13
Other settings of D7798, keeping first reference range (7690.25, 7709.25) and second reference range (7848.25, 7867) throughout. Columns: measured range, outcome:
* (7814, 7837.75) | 0.1 angstrom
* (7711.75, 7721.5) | 0.2 angstrom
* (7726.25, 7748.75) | 0.0 angstrom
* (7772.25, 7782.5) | 0.2 angstrom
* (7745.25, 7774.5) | 0.4 angstrom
